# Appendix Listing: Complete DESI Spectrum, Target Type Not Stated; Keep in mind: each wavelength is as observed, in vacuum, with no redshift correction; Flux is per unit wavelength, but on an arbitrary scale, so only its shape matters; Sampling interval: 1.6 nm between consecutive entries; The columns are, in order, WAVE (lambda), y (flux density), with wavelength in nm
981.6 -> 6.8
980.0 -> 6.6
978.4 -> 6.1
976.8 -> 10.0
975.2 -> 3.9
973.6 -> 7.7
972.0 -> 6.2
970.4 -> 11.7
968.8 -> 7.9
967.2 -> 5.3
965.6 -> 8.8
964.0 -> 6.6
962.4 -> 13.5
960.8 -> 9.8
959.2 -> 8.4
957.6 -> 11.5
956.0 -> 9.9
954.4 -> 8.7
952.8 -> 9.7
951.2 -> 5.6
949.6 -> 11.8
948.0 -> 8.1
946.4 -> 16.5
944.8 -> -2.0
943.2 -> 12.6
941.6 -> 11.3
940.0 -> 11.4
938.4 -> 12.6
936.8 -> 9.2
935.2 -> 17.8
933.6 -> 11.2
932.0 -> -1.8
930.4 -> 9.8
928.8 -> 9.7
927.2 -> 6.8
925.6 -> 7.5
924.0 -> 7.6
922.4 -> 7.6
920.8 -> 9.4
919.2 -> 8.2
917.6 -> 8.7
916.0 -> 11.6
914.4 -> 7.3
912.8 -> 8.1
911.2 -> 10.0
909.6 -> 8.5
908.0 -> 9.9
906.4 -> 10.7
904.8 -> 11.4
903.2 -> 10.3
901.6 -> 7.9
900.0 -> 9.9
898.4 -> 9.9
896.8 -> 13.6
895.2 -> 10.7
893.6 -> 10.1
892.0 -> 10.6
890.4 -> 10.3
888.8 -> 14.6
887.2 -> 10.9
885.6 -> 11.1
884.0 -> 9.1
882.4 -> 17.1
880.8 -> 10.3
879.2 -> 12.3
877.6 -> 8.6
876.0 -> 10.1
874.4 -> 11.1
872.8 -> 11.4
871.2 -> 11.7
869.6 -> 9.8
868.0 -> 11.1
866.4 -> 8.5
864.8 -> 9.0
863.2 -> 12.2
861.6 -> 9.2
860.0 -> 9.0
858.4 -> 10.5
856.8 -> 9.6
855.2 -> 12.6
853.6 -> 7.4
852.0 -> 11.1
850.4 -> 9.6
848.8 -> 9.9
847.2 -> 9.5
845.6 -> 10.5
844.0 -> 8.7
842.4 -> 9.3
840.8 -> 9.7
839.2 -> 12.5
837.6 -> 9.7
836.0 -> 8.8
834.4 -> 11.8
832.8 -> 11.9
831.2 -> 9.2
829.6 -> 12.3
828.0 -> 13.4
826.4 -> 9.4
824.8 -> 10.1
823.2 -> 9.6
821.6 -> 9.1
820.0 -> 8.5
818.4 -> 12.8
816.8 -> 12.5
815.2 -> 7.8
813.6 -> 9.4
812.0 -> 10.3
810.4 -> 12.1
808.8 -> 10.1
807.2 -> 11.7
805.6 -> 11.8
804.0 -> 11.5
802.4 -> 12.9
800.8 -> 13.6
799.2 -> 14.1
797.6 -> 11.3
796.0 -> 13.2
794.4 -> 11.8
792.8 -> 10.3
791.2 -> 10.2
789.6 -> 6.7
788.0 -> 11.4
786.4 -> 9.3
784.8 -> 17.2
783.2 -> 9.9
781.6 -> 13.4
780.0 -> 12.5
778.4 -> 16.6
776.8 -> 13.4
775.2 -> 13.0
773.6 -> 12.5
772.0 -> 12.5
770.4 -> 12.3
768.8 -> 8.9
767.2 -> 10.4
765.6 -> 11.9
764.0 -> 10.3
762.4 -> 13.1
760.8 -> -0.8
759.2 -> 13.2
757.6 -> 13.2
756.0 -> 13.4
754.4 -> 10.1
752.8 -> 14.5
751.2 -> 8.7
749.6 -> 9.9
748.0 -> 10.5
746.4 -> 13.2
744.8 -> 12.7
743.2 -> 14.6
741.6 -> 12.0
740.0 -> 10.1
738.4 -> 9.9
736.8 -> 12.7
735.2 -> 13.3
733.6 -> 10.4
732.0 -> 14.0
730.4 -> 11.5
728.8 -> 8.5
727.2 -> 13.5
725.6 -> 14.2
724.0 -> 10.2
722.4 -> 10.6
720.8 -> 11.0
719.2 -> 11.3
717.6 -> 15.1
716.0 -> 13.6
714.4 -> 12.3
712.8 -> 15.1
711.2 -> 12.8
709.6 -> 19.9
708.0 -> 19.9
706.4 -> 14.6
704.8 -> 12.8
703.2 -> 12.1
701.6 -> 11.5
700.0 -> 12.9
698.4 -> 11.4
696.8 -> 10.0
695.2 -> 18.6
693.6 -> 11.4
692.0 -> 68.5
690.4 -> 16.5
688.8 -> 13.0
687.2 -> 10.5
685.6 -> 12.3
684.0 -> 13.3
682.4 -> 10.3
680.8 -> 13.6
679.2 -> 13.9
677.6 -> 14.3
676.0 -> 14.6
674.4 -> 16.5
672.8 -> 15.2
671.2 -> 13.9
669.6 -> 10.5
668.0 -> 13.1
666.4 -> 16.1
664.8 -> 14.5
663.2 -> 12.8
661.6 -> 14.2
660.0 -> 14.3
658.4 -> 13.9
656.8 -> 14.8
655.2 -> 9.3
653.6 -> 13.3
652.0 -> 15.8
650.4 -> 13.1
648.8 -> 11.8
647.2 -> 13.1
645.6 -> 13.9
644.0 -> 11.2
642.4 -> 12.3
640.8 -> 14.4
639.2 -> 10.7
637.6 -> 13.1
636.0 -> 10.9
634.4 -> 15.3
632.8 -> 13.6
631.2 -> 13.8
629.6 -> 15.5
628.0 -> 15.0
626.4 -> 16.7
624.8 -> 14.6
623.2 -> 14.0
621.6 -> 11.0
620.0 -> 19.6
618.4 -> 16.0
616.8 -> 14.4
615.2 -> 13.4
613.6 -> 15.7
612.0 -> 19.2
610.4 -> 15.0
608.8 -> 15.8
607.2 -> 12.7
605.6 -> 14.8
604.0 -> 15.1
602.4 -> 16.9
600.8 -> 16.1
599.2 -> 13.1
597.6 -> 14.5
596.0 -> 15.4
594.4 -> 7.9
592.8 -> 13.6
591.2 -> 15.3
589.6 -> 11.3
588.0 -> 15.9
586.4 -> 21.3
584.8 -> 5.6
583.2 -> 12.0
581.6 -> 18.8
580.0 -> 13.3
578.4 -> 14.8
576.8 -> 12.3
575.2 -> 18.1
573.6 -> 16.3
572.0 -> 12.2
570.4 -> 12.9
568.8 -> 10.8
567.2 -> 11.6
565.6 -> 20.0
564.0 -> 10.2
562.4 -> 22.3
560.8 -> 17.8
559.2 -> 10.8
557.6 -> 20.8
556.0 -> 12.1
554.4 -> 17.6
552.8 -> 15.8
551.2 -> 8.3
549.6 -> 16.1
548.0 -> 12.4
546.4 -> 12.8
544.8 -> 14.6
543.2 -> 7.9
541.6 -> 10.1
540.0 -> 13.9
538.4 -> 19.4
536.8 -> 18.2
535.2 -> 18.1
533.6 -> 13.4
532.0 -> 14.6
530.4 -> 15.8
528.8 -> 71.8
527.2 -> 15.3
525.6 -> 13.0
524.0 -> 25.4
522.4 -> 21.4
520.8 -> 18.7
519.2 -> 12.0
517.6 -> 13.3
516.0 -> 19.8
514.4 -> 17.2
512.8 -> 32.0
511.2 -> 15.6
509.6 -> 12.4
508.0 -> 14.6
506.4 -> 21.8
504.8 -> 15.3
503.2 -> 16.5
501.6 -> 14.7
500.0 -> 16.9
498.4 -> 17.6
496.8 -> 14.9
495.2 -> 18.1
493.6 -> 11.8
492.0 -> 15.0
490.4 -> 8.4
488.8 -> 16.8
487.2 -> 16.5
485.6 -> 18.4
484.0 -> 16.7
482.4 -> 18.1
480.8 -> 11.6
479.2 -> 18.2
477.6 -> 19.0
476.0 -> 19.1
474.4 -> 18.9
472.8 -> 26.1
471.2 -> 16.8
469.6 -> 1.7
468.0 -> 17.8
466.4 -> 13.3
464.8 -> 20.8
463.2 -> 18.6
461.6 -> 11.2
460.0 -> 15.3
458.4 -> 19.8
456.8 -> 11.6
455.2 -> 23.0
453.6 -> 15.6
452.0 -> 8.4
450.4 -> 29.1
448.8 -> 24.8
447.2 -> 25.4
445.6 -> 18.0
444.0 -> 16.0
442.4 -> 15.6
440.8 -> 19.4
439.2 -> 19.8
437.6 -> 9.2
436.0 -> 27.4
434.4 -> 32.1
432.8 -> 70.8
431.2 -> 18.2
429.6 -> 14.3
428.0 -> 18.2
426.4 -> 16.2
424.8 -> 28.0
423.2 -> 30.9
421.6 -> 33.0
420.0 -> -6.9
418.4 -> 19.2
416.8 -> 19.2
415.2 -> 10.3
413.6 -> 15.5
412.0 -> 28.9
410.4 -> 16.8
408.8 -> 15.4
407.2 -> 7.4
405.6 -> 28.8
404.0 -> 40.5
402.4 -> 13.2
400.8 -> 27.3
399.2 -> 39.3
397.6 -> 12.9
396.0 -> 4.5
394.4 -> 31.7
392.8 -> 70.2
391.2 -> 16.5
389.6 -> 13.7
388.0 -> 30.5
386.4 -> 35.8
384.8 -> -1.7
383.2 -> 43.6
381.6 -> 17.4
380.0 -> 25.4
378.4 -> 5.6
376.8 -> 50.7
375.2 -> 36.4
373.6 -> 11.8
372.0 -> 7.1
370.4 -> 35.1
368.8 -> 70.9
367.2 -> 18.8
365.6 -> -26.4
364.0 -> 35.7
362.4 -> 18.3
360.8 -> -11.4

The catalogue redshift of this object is 0.055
